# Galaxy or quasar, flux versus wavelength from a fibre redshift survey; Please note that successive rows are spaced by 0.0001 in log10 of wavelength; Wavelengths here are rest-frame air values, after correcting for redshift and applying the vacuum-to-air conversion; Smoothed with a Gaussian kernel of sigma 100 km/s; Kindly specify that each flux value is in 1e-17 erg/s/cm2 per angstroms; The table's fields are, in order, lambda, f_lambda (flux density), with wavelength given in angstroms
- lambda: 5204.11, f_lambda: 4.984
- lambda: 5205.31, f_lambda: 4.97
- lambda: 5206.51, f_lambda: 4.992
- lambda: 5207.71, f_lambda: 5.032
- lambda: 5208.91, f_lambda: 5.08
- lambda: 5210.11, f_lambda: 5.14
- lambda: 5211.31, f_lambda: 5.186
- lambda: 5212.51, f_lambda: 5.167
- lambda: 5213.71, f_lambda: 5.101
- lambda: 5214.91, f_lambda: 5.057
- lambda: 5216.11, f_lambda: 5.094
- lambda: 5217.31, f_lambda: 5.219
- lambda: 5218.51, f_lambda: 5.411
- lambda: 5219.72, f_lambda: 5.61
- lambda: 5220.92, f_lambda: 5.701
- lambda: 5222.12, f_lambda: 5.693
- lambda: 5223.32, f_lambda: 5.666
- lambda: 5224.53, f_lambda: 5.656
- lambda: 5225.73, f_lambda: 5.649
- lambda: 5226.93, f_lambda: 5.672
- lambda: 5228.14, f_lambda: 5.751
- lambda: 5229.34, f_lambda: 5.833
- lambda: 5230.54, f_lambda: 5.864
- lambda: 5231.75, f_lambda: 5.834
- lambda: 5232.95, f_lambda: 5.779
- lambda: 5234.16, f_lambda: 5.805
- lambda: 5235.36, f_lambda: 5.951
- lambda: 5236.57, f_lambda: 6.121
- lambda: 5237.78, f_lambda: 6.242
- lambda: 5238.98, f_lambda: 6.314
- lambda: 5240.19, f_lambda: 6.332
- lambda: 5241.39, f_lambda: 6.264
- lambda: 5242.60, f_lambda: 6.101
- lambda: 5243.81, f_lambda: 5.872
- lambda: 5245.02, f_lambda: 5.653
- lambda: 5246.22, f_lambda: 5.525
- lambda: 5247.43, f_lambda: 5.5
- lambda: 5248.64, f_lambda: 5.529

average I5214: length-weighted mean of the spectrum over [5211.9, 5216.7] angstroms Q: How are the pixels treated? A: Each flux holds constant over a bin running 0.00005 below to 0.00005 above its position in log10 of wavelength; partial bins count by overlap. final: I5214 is 5.11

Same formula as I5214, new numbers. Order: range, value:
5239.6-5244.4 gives 6.14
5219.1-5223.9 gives 5.67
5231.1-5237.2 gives 5.89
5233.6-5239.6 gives 6.09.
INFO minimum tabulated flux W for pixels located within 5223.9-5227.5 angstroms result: 5.649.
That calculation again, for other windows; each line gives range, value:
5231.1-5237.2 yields 5.779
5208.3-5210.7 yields 5.08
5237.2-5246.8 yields 5.525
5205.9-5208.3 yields 4.992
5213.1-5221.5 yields 5.057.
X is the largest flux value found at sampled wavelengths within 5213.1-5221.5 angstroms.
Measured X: 5.701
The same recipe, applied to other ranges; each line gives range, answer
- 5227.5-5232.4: 5.864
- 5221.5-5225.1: 5.693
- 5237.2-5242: 6.332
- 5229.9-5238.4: 6.242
